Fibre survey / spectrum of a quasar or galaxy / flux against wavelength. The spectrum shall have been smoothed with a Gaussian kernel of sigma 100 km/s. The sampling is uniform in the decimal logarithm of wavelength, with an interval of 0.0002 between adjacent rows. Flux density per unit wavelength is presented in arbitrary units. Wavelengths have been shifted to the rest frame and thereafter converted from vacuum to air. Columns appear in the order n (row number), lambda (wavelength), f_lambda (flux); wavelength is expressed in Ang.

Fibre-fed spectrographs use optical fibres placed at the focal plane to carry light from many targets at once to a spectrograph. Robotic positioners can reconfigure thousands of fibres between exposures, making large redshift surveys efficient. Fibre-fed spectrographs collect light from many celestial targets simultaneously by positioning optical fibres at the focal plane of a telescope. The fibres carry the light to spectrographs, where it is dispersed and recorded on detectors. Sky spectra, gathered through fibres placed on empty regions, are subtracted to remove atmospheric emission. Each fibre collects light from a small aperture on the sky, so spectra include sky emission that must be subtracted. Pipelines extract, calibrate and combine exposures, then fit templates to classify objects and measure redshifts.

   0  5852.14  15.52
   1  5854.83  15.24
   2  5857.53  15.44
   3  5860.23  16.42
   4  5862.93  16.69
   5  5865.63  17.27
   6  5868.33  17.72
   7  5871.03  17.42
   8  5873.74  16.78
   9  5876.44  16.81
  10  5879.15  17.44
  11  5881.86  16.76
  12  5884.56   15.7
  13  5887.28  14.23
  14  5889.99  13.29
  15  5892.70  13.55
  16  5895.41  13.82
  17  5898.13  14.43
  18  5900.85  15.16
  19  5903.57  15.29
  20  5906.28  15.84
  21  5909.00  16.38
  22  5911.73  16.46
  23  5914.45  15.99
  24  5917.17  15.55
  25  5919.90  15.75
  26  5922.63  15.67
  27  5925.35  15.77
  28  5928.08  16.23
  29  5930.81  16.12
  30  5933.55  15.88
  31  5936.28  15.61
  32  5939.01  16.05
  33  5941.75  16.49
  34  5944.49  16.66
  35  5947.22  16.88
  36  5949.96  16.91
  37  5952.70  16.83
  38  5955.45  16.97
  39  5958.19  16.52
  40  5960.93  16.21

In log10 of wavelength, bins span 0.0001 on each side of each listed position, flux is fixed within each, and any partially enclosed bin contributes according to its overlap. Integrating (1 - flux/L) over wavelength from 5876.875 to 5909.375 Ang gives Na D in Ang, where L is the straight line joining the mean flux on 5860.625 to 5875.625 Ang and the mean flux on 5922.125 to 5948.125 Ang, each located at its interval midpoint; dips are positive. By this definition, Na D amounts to 3.1 Ang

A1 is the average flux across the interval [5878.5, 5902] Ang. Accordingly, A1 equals 14.9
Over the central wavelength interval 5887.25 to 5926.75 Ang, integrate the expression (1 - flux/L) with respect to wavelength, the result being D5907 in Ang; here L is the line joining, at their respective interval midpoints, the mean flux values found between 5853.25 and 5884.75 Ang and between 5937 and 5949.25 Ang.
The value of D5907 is 3.3 Ang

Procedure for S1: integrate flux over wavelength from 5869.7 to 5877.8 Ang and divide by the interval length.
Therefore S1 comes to 17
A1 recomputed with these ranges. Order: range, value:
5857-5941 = 15.9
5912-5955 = 16.2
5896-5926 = 15.6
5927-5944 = 16.1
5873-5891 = 15.9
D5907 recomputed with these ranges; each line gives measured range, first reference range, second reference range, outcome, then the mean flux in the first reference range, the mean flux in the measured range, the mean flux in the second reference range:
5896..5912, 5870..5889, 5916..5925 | 0.5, 16.4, 15.4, 15.7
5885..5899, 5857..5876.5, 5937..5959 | 2.4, 16.9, 14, 16.6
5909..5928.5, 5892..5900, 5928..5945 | -1.0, 14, 15.9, 16.1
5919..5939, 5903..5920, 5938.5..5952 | 0.5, 15.9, 15.9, 16.6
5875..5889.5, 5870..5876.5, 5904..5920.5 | 0.7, 17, 16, 16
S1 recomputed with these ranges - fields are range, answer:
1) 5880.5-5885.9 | 16.3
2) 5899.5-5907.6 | 15.4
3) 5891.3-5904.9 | 14.4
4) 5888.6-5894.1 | 13.5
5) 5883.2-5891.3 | 14.4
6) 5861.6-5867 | 17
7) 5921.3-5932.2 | 15.9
